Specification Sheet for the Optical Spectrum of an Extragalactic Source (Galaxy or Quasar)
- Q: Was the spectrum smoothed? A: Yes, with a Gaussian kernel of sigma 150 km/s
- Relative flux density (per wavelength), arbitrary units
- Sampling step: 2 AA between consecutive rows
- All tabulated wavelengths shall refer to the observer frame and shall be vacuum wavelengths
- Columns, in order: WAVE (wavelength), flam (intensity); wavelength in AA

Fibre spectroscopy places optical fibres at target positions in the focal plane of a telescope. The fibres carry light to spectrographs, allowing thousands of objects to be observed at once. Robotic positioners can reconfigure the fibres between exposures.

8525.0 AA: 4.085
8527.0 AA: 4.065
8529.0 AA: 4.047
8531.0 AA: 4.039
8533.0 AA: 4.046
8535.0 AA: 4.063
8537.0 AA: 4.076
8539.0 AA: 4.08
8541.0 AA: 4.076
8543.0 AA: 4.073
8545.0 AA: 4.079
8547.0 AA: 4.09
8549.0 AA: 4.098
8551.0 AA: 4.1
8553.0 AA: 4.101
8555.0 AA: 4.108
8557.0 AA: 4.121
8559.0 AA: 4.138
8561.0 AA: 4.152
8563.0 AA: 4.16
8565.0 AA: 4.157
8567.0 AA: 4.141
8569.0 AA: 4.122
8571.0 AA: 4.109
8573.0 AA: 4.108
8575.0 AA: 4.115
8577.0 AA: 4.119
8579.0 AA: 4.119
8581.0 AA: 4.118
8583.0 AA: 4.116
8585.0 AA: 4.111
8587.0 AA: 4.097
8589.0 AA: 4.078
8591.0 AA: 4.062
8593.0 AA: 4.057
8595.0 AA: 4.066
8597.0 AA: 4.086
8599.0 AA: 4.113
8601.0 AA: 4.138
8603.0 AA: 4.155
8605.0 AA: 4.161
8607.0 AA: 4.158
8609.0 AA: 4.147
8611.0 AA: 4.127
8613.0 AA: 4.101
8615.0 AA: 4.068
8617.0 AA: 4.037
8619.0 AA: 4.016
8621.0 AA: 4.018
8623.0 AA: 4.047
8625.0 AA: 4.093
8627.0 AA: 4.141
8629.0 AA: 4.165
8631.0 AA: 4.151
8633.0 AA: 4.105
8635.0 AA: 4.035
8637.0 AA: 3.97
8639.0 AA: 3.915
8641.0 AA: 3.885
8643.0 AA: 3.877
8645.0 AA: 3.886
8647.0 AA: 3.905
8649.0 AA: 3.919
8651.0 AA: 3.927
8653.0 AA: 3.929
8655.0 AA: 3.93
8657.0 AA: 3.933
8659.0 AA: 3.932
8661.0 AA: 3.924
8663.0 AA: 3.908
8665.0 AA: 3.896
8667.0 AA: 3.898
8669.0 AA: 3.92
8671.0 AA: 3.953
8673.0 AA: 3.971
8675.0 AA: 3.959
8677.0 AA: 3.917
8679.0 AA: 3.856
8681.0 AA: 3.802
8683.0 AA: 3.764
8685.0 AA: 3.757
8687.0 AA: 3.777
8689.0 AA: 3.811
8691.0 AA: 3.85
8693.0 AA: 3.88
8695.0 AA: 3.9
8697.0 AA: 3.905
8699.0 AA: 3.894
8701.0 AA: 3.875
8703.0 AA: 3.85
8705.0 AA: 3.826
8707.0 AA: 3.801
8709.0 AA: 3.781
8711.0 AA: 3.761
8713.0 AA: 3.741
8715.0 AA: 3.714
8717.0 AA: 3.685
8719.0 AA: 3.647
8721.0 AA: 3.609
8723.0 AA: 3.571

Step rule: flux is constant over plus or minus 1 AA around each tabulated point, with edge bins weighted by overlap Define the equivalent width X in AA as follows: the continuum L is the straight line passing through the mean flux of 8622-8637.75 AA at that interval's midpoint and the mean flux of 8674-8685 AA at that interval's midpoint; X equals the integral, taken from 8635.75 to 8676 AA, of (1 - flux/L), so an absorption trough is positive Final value 0.4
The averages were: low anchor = 4.09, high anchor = 3.85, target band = 3.92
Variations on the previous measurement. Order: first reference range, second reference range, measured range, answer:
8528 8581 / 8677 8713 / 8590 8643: -1.23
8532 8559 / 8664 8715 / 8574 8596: -0.40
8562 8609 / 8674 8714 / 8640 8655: 0.19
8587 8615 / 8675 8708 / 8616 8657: 0.10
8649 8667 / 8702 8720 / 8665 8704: -0.33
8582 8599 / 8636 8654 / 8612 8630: -0.40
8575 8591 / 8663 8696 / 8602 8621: -0.31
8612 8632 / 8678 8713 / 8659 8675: 0.00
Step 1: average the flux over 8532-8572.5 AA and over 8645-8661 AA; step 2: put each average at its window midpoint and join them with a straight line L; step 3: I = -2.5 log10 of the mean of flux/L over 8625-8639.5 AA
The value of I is -0.03 mag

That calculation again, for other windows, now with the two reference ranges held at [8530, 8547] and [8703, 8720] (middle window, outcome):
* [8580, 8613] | -0.04 mag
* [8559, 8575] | -0.03 mag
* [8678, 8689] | 0.00 mag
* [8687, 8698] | -0.02 mag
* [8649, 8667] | -0.02 mag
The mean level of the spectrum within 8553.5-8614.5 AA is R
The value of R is 4.12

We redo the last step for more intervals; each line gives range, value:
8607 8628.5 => 4.09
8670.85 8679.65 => 3.93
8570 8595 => 4.1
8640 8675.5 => 3.92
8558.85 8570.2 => 4.14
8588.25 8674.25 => 4.02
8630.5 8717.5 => 3.88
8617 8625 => 4.04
